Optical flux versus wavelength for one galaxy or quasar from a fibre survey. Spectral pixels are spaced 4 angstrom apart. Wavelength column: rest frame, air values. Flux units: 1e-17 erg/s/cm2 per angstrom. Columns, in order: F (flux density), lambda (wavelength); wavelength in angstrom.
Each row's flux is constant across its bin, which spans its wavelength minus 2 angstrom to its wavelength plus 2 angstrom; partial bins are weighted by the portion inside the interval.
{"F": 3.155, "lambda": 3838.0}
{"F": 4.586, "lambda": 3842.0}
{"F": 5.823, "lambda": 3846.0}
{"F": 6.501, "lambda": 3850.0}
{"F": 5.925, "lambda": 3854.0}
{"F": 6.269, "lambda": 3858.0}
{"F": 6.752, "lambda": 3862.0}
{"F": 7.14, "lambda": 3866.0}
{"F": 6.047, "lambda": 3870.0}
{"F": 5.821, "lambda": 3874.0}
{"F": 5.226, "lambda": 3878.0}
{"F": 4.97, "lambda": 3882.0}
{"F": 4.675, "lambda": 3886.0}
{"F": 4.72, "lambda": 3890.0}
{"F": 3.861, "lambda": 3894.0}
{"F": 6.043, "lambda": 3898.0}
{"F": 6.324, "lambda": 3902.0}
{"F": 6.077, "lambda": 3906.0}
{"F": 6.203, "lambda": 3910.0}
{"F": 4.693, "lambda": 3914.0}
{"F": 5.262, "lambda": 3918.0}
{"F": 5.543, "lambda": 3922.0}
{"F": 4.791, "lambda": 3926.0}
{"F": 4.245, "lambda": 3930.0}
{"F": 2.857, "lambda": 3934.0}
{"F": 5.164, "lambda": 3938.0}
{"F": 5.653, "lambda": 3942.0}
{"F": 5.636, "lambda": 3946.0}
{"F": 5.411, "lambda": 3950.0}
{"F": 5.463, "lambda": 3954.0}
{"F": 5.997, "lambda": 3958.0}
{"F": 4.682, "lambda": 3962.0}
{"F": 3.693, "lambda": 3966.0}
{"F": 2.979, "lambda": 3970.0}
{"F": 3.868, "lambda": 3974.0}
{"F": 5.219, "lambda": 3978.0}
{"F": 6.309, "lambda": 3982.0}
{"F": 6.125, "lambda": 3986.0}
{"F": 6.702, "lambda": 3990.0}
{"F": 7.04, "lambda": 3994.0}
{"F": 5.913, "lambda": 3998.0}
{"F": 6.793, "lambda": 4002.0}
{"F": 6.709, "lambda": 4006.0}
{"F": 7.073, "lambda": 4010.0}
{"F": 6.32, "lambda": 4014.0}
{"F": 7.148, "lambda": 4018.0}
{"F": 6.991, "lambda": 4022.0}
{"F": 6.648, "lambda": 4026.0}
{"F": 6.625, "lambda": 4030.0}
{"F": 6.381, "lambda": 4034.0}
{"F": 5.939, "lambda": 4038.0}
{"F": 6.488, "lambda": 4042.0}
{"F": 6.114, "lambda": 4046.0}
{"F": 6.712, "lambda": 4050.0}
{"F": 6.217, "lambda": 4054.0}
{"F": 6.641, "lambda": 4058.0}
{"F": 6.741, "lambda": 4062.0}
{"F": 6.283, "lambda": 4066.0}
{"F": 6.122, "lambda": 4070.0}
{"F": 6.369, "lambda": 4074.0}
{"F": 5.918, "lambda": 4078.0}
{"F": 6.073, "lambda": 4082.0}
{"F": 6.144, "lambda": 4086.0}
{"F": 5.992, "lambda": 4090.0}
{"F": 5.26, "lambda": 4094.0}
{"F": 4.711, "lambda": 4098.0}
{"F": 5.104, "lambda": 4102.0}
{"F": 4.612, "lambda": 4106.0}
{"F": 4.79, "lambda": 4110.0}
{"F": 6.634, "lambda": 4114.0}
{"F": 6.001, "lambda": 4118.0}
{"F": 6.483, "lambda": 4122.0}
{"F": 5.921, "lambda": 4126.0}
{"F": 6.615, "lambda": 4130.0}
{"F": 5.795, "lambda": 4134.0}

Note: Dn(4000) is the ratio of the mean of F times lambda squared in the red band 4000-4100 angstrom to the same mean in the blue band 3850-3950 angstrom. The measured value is 1.26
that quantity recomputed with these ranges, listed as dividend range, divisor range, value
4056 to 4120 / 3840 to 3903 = 1.15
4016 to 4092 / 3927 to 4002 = 1.28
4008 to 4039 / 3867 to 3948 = 1.36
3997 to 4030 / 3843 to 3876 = 1.17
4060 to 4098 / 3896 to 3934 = 1.23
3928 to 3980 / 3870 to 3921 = 0.90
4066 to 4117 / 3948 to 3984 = 1.25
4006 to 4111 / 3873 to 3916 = 1.26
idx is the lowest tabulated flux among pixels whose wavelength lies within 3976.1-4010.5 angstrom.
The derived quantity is 5.219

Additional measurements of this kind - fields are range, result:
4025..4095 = 5.26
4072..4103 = 4.711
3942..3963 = 4.682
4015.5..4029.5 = 6.648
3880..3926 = 3.861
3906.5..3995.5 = 2.857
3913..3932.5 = 4.245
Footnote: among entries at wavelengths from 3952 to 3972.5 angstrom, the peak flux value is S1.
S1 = 5.997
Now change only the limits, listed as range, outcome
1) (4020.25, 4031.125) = 6.991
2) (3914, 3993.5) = 6.702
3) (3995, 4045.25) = 7.148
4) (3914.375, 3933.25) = 5.543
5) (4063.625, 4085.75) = 6.369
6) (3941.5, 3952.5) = 5.653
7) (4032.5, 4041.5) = 6.381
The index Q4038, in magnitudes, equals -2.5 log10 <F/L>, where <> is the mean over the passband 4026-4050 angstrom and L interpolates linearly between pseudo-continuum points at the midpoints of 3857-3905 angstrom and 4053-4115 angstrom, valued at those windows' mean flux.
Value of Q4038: -0.104 mag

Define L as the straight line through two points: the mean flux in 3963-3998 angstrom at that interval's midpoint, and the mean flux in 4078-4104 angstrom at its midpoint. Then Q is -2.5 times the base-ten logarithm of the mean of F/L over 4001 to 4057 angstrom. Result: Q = -0.21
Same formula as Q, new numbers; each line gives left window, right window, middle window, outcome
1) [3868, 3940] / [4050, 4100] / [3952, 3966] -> 0.06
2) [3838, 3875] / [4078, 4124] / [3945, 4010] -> 0.04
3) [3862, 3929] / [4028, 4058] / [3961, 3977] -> 0.47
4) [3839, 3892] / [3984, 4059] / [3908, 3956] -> 0.19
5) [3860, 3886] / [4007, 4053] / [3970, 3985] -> 0.28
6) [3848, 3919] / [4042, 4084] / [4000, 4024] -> -0.12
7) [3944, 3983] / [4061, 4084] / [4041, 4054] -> -0.08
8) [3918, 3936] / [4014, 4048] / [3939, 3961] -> -0.14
